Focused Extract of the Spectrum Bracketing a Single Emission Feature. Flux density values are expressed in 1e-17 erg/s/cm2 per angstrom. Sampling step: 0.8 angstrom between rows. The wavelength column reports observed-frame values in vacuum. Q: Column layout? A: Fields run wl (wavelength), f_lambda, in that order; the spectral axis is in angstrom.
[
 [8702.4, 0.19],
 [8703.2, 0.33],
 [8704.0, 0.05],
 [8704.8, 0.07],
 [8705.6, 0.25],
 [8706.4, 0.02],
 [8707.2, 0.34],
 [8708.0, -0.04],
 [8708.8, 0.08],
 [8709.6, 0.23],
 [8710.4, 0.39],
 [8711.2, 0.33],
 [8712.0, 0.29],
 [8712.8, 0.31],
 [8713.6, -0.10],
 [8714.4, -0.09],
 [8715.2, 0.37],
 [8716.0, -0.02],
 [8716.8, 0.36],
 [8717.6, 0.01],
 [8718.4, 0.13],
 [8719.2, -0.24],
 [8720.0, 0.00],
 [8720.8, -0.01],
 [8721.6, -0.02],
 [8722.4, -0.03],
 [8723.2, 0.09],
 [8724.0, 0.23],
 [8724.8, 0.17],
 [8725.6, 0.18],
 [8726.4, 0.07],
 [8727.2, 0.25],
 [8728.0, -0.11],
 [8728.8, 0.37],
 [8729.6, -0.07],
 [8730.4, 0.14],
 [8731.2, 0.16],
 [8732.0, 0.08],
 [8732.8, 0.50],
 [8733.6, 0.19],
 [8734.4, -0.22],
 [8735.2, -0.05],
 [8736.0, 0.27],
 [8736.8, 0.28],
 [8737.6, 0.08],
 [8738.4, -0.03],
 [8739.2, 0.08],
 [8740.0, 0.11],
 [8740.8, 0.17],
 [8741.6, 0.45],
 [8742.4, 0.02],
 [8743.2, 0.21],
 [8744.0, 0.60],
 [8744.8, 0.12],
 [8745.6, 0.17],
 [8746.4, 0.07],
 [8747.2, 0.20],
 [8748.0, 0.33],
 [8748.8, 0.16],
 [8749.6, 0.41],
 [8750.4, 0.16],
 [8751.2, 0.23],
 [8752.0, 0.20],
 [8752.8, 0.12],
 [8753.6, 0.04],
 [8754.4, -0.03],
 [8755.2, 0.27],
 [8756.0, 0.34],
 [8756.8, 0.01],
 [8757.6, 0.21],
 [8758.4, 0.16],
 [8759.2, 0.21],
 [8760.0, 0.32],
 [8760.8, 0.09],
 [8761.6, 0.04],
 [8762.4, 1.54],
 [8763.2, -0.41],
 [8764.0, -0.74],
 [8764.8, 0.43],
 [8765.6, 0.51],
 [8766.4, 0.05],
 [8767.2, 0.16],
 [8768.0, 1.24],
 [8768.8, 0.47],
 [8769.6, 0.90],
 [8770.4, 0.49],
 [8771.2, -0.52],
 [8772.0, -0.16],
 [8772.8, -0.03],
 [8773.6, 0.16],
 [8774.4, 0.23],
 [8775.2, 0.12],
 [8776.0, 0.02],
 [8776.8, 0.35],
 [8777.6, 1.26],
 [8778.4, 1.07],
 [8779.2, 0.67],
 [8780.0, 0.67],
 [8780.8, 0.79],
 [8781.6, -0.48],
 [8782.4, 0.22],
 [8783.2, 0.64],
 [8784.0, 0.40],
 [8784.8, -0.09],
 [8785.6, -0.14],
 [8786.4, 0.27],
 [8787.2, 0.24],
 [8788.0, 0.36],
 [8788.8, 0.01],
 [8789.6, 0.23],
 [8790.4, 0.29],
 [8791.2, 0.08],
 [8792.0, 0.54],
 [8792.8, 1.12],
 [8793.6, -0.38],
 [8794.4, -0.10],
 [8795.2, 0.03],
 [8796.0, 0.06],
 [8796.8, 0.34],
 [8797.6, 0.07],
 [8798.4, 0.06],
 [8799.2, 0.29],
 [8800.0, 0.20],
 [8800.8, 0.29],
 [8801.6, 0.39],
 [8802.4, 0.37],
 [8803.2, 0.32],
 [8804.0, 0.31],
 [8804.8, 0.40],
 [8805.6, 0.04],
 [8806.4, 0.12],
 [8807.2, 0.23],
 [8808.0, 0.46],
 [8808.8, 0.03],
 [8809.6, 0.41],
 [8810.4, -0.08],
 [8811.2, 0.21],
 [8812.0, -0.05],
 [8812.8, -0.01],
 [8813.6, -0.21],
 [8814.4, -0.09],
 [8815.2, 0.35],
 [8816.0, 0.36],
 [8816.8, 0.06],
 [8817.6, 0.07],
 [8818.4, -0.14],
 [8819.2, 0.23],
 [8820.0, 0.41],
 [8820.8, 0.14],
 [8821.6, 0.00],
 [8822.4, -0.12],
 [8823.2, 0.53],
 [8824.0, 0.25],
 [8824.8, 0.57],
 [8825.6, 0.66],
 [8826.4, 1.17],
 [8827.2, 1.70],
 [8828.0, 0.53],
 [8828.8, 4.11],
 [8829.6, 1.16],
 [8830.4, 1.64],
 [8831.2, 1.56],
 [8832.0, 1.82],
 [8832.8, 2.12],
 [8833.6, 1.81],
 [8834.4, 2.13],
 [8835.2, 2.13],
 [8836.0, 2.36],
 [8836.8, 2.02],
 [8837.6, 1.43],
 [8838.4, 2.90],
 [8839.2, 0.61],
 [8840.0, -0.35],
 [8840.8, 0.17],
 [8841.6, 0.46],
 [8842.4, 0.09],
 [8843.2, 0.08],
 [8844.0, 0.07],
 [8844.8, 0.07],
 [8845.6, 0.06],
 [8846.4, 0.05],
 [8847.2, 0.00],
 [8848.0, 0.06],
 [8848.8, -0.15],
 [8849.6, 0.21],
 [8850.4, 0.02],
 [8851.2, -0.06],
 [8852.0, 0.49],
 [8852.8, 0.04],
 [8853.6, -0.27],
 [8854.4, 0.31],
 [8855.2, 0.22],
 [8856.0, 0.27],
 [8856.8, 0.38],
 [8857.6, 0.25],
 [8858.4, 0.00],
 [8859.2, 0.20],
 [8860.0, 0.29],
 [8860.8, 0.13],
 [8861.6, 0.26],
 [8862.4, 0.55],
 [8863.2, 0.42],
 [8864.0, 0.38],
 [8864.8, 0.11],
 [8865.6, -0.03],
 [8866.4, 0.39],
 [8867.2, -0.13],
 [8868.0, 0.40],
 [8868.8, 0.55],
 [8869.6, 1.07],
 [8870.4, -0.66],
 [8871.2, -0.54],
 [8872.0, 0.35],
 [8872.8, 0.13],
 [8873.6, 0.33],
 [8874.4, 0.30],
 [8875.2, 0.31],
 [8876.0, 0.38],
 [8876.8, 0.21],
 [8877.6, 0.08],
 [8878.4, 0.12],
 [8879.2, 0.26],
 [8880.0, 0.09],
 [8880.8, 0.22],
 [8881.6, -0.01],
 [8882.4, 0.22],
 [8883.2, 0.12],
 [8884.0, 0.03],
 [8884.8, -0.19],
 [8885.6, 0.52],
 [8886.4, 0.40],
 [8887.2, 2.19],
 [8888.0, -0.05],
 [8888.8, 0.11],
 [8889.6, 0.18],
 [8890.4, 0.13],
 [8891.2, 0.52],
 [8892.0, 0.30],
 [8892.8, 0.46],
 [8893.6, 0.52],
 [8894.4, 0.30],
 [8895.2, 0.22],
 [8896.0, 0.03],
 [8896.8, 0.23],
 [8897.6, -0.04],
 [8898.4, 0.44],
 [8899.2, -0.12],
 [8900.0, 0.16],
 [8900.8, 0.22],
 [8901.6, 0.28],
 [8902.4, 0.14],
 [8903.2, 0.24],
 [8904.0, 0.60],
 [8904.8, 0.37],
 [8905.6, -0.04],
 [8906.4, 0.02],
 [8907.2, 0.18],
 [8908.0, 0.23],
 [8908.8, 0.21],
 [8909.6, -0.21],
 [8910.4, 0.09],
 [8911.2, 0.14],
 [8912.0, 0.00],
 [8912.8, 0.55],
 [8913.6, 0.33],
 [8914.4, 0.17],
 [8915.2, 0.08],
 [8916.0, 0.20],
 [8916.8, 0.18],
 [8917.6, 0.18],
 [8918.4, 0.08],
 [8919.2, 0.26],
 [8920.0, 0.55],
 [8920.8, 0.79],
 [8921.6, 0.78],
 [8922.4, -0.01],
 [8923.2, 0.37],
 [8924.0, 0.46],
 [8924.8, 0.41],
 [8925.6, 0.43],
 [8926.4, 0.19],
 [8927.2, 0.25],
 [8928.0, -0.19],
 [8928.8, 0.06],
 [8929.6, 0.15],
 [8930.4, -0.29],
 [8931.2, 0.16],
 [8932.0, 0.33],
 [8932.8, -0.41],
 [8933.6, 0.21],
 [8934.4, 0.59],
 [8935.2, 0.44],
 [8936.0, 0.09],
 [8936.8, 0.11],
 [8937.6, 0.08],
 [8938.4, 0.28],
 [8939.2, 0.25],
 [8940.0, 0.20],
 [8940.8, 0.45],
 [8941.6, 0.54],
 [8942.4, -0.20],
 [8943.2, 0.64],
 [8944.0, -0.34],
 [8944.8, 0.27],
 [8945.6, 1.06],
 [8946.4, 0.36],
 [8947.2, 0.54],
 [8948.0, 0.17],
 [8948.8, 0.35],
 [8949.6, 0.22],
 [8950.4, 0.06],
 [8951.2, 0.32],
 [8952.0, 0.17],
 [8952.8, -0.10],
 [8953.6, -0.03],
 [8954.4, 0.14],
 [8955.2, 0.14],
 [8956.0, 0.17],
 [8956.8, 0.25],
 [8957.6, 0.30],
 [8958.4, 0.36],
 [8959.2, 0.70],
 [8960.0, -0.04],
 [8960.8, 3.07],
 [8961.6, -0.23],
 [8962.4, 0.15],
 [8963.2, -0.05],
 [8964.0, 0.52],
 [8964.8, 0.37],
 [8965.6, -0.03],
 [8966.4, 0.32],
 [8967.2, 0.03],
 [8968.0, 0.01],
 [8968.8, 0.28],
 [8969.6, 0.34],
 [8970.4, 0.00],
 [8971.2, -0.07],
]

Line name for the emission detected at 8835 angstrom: [O II] 3727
